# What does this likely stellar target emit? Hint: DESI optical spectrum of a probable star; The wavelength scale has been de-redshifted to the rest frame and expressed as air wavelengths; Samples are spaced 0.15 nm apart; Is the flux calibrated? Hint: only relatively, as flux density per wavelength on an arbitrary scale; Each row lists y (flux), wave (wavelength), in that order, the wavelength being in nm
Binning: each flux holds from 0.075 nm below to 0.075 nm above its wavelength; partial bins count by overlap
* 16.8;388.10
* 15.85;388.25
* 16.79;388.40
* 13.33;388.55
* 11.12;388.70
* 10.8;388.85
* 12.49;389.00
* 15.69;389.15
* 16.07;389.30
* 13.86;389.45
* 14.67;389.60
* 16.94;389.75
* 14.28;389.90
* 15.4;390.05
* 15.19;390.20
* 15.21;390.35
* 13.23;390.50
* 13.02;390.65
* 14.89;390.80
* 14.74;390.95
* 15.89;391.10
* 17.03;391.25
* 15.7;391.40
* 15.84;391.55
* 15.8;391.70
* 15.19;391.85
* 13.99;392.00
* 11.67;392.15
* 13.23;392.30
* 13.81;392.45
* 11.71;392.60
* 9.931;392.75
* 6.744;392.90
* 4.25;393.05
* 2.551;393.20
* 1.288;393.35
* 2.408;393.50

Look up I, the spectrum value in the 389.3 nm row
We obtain 16.07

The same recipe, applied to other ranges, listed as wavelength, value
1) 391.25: 17.03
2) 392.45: 13.81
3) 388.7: 11.12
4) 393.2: 2.551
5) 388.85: 10.8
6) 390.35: 15.21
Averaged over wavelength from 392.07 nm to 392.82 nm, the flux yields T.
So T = 12.1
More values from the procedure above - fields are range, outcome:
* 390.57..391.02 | 14.2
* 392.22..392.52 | 13.5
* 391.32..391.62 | 15.8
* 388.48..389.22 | 12.7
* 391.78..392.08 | 14.5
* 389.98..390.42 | 15.3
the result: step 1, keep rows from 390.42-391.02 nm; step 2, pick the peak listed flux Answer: 14.89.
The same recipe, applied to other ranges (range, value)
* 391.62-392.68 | 15.8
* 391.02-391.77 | 17.03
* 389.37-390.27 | 16.94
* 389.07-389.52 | 16.07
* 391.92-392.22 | 13.99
